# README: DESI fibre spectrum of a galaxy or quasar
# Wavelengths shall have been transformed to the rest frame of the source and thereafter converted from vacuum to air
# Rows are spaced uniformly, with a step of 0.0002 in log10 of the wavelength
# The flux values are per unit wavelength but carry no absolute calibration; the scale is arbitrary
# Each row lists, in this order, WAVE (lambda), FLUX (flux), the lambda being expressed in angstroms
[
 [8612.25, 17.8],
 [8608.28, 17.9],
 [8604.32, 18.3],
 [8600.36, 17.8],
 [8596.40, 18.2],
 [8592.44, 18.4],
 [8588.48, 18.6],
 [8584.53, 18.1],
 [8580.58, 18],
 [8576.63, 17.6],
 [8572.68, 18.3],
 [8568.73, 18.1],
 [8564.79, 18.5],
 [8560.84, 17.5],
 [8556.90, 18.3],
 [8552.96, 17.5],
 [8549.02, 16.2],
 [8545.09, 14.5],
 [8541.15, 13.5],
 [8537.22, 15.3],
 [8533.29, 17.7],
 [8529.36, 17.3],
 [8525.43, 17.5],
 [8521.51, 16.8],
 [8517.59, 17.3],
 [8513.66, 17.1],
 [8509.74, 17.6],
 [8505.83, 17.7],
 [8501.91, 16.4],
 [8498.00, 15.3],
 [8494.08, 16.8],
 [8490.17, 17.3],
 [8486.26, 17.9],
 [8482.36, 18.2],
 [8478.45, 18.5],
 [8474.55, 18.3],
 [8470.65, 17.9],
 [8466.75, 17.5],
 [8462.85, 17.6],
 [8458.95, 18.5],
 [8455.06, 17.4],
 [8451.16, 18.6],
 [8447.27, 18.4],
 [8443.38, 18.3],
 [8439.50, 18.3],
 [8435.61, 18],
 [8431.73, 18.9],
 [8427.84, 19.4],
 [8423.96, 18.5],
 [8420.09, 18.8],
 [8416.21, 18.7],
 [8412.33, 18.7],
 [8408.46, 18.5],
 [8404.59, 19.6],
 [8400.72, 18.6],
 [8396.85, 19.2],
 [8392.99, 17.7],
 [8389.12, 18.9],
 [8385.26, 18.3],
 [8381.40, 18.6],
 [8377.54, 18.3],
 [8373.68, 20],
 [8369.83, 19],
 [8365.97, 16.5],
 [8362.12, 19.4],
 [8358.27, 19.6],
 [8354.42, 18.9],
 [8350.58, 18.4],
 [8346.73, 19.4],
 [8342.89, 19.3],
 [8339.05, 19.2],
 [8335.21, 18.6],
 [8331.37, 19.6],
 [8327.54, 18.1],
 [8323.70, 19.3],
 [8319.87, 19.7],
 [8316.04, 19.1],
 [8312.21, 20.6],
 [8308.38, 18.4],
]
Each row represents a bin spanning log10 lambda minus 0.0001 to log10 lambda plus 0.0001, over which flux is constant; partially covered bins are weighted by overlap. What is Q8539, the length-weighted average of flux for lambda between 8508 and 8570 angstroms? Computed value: 16.9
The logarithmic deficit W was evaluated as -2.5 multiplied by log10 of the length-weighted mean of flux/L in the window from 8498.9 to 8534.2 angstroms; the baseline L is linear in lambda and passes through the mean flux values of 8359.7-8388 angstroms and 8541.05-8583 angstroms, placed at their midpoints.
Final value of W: 0.02 mag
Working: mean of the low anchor 18.6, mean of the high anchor 17.3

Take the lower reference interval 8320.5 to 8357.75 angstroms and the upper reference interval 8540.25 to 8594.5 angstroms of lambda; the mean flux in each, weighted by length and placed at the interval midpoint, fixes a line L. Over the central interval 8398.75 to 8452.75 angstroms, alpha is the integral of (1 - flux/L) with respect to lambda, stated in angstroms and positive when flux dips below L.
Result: -0.7 angstroms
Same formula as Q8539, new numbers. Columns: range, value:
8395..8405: 19.1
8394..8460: 18.6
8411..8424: 18.7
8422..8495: 18.1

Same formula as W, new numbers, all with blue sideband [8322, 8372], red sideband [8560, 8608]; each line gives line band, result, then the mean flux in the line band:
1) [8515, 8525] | 0.074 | 17.1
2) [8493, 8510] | 0.106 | 16.7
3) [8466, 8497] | 0.043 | 17.7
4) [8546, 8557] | 0.082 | 16.9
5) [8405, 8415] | -0.005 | 18.8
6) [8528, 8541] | 0.125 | 16.3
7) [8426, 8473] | 0.019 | 18.2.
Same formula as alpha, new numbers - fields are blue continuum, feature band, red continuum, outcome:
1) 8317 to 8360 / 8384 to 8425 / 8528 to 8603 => -0.2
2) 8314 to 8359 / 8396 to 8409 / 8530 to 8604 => -0.3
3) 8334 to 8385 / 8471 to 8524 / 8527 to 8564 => -0.7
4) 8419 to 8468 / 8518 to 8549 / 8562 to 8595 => 3.5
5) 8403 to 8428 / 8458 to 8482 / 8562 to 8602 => 0.7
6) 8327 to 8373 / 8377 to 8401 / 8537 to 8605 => 0.1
